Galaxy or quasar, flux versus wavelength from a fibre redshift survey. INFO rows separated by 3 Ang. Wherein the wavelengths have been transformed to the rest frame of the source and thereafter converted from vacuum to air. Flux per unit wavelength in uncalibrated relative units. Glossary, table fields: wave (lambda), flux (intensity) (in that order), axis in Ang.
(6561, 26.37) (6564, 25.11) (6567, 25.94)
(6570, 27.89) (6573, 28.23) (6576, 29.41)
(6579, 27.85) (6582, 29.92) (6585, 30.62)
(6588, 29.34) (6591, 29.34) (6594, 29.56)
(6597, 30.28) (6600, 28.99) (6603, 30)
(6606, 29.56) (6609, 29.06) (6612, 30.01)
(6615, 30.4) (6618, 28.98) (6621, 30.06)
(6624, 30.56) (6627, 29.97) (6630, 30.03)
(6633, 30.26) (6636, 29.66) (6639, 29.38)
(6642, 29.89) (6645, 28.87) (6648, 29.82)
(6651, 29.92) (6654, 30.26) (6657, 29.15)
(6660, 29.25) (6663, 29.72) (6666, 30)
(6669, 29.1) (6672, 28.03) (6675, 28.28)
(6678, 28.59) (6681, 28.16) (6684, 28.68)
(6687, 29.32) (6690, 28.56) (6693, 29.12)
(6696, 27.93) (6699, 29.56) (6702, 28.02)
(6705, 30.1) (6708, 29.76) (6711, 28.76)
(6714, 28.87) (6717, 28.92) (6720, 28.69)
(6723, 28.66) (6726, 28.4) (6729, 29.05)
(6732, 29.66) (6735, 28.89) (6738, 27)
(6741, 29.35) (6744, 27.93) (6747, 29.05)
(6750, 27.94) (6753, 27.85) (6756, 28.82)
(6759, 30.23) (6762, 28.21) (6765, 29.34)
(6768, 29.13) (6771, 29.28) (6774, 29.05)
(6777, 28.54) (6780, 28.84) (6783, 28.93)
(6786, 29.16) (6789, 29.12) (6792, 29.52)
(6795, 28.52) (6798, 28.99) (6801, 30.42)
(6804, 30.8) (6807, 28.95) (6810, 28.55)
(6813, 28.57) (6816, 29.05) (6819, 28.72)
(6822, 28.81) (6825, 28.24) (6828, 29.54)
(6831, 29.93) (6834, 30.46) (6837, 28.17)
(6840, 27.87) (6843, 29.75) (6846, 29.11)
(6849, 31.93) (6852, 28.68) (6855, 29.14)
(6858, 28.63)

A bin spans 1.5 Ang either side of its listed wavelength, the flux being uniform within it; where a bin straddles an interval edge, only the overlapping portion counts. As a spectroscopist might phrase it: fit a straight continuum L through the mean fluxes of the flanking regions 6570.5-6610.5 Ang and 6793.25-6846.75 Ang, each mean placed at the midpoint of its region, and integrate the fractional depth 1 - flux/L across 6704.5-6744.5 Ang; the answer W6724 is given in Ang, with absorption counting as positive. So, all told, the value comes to 0.5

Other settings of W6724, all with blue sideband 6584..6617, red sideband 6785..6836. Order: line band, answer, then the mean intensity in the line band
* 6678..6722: 0.9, 28.9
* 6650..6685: 0.6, 29.1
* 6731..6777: 1.0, 28.8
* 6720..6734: 0.2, 28.9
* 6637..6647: 0.1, 29.4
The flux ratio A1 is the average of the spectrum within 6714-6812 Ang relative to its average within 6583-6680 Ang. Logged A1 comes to 0.98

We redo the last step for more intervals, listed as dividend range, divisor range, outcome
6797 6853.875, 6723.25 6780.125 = 1.02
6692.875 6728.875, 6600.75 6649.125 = 0.97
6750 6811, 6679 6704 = 1.01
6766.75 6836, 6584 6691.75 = 0.99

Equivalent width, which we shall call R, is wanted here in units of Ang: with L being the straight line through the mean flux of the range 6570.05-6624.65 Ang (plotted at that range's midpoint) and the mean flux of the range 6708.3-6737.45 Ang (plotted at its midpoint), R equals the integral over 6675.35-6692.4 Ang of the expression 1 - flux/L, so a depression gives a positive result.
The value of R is 0.2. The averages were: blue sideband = 29.5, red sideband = 28.9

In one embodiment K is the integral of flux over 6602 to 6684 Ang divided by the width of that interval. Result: 29.5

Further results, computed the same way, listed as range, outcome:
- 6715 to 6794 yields 28.8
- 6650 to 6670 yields 29.6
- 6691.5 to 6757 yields 28.7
